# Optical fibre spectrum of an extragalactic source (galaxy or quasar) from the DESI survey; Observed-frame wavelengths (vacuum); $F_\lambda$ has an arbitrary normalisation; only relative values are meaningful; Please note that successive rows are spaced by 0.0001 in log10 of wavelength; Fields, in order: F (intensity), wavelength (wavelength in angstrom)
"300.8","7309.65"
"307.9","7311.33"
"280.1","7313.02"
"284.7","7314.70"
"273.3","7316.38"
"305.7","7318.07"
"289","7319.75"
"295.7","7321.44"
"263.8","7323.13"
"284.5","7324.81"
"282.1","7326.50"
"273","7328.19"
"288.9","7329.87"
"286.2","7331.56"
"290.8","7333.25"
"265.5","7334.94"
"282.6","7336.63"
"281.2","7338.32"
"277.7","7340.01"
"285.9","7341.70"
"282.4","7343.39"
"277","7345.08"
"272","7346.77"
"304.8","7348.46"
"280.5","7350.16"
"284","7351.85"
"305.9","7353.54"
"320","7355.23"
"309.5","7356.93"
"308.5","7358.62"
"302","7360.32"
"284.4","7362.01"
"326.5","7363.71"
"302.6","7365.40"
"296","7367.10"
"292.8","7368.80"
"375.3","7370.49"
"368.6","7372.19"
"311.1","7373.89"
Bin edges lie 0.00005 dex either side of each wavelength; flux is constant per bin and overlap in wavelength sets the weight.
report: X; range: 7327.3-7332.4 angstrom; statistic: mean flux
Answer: 283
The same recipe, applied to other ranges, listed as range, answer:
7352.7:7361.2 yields 309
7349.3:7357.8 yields 300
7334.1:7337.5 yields 274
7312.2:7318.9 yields 286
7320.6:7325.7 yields 281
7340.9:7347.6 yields 279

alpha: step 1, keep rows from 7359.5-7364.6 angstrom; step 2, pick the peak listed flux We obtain 326.5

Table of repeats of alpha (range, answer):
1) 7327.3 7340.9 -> 290.8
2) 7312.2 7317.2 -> 284.7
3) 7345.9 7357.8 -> 320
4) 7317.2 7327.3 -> 305.7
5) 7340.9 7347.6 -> 285.9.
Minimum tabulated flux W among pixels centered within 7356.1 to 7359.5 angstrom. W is 308.5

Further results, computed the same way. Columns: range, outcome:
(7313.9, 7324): 263.8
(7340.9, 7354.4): 272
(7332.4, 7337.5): 265.5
